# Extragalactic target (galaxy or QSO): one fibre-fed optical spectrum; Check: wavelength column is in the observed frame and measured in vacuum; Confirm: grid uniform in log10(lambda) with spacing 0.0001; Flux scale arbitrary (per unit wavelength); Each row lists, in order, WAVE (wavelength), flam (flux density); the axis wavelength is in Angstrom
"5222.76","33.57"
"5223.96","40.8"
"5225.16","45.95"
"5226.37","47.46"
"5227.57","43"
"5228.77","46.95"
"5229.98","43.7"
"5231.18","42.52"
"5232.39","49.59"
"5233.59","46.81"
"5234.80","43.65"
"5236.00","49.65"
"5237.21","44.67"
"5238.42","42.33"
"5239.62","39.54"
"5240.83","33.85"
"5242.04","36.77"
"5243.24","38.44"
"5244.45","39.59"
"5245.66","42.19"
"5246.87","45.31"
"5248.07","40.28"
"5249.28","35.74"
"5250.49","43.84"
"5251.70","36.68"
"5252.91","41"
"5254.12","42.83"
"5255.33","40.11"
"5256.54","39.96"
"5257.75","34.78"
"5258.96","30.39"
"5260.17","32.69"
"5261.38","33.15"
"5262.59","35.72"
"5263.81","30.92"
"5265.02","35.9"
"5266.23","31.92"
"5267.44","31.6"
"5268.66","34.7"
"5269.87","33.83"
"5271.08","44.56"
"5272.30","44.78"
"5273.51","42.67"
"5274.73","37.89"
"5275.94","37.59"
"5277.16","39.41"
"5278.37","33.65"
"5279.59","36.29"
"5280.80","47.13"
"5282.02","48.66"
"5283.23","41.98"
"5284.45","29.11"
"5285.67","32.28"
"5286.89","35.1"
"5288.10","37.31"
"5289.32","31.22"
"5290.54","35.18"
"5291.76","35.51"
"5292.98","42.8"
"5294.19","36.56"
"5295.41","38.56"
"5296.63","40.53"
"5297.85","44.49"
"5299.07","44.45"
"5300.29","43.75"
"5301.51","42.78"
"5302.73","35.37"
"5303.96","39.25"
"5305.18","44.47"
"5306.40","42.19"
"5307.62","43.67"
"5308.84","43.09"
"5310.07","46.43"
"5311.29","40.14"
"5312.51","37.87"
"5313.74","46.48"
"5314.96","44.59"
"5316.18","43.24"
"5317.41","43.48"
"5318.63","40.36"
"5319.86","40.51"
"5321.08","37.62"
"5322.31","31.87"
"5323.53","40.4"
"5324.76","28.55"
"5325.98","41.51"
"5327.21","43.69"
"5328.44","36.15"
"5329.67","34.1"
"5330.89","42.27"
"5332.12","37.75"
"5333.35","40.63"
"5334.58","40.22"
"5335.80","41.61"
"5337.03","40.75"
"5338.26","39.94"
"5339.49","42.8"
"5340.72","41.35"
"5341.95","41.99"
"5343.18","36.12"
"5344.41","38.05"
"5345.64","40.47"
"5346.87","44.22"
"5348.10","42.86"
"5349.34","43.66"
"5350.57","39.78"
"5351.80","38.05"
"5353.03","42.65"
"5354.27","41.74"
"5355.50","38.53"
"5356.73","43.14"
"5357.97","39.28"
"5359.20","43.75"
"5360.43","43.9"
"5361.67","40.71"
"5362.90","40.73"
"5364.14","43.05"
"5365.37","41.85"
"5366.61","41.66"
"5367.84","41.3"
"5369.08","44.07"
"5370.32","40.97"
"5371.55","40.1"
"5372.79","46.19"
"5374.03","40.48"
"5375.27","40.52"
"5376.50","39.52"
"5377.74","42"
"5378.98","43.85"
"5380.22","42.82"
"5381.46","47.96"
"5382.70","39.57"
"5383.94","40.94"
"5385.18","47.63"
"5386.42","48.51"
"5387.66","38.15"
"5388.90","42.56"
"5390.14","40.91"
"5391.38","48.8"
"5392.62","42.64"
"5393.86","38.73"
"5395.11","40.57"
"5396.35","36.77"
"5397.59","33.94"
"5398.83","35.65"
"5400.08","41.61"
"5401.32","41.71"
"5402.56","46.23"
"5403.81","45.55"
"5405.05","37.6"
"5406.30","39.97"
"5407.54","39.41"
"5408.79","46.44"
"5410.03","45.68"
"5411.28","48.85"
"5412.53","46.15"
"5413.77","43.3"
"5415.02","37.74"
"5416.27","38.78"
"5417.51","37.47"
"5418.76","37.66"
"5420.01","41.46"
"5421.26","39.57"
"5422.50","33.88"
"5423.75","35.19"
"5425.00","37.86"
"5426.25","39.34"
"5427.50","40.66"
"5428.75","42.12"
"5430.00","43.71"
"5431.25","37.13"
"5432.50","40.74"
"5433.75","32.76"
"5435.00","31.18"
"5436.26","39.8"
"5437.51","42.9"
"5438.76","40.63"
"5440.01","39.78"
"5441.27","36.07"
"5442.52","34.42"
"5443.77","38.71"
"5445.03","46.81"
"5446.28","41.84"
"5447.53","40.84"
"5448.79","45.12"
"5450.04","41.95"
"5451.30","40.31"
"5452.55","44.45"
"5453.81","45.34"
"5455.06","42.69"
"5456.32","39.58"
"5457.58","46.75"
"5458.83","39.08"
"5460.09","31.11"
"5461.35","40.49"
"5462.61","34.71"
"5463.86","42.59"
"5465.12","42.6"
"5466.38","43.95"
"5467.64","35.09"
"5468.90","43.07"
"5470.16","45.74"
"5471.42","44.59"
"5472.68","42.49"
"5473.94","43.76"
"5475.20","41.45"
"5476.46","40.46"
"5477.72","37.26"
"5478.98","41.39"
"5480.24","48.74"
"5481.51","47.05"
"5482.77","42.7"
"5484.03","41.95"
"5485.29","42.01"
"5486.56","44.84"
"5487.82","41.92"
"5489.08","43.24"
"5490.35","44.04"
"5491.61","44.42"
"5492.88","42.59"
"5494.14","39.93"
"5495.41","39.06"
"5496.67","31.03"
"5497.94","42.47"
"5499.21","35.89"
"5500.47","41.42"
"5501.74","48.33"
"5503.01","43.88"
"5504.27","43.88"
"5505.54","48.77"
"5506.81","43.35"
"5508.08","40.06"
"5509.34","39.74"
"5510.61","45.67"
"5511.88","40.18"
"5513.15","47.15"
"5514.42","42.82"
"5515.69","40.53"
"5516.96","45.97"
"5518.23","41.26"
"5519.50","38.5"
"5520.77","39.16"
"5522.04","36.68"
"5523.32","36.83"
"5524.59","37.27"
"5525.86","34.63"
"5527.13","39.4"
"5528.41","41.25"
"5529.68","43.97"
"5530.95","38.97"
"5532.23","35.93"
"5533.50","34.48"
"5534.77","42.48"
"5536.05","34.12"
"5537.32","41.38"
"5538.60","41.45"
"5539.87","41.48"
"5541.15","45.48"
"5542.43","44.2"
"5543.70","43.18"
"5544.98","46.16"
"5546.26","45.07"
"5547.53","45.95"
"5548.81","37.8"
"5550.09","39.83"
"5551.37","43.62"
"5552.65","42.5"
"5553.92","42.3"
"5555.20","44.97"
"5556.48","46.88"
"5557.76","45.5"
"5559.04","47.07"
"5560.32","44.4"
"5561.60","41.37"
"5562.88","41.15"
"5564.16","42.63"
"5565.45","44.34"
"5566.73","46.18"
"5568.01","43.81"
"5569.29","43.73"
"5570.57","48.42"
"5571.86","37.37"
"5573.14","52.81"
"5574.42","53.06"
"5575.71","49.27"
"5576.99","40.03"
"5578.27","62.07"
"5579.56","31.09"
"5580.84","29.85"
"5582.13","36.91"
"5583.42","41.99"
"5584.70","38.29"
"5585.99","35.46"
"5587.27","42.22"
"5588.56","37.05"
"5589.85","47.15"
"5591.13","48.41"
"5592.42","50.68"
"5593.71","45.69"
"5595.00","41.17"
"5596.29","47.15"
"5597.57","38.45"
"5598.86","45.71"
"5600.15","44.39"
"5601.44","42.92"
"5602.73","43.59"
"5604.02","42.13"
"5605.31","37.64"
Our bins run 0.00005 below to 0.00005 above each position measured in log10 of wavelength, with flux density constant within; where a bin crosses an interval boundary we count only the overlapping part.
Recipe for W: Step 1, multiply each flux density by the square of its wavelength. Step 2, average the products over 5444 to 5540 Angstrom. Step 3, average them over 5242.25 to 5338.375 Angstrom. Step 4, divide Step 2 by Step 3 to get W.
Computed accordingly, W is 1.14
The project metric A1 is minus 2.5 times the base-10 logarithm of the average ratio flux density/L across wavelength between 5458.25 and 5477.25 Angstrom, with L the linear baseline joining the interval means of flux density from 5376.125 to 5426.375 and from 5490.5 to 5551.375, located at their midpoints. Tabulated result 0.01 mag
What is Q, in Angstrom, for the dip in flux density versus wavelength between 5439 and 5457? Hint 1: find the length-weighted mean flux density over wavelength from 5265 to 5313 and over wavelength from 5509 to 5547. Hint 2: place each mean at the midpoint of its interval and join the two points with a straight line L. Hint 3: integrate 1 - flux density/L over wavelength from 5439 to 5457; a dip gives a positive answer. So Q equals -0.44 Angstrom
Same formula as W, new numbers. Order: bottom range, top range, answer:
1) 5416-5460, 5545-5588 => 1.14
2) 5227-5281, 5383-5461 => 1.10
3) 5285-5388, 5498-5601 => 1.13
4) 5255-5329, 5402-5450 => 1.10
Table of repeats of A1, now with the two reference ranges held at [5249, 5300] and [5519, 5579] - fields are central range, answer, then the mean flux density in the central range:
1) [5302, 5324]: -0.07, 41.2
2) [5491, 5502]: 0.04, 40.3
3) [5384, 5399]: -0.04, 41.4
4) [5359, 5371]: -0.07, 42.1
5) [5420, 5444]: 0.06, 38.3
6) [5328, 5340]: -0.02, 39.7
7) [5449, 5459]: -0.05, 42.8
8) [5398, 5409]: -0.03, 41.2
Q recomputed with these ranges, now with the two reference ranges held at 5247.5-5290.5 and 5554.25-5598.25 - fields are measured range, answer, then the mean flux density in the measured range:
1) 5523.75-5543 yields 1.39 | 39.7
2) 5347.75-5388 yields -2.86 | 42.1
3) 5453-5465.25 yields 0.23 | 40.5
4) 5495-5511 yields 0.15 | 41.8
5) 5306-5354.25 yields -2.50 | 40.5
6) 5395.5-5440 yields 0.44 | 40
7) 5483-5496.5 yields -0.04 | 42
